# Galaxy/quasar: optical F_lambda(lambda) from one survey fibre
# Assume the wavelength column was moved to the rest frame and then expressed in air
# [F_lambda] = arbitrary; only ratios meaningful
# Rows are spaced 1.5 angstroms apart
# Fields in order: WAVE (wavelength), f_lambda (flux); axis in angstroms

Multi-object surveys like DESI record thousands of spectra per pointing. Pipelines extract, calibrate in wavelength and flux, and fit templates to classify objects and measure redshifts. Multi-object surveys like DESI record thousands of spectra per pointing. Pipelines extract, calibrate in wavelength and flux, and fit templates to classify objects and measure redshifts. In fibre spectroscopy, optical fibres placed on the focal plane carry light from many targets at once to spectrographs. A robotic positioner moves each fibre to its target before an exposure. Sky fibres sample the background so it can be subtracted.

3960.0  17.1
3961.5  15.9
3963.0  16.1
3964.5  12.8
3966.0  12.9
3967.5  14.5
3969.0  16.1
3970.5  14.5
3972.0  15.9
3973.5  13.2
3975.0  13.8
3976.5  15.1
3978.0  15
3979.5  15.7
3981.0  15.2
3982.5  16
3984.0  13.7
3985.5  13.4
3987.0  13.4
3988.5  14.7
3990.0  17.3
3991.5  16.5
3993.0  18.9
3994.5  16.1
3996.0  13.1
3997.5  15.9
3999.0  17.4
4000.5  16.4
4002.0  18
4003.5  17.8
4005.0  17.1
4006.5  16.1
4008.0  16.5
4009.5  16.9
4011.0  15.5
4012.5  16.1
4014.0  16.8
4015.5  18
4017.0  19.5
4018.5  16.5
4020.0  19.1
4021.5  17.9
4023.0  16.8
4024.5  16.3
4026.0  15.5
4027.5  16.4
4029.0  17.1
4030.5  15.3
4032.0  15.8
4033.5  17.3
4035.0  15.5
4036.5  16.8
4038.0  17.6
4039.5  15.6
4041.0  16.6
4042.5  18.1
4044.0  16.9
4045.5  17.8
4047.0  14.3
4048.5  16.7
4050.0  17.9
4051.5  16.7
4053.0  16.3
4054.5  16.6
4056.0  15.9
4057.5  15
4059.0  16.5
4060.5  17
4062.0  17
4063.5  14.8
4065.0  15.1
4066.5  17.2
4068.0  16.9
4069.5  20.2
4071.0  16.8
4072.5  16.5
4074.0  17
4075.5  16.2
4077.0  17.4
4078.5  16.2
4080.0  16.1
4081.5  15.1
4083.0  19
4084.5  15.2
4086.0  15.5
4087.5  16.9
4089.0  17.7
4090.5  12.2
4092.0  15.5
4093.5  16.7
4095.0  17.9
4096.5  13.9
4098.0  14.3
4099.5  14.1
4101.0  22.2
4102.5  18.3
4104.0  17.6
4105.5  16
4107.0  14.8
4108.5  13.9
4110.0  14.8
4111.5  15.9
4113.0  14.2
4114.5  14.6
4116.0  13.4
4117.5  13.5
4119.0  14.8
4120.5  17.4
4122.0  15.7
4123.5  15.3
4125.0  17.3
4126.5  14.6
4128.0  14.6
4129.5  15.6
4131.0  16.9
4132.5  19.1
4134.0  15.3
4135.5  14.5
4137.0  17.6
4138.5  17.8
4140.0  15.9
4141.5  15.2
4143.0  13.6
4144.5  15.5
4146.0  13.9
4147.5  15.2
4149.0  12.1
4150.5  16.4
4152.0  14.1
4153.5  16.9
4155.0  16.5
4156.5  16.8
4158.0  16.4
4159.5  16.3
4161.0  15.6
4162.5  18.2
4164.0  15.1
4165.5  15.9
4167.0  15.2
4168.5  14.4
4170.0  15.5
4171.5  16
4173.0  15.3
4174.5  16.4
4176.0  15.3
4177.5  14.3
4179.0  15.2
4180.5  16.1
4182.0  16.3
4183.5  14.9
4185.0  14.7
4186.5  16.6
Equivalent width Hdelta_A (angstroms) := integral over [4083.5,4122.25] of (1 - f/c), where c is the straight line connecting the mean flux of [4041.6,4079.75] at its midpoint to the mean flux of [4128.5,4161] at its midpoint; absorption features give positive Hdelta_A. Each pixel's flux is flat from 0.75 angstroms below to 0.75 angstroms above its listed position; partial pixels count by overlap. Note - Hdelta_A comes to 1.3 angstroms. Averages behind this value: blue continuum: 16.7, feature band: 15.7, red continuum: 15.8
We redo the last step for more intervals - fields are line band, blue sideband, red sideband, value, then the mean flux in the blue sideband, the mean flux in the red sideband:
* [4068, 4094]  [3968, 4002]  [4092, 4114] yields -1.0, 15.4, 16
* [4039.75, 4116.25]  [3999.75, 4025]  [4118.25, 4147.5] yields 0.7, 17.1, 15.8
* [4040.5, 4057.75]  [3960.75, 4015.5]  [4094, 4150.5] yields -1.1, 15.6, 15.6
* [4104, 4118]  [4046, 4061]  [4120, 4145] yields 1.2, 16.3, 16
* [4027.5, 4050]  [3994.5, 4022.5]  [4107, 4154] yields -0.1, 16.9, 15.3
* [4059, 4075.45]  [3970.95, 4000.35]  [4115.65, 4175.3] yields -1.4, 15.3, 15.7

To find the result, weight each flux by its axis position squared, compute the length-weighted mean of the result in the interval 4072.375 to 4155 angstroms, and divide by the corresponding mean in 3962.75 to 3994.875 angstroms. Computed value 1.1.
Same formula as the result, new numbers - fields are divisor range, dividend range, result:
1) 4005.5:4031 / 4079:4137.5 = 0.98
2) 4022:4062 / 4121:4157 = 1.00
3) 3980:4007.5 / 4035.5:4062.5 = 1.07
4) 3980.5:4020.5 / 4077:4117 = 1.02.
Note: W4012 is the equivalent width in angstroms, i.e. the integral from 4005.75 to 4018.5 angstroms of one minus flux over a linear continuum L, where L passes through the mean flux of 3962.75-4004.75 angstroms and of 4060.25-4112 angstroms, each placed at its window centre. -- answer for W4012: -1.04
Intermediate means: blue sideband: 15.3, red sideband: 16.3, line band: 16.9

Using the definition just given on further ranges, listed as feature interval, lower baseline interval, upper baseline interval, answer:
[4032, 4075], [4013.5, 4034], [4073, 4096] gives 0.0 angstroms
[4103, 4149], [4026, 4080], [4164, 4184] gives 1.3 angstroms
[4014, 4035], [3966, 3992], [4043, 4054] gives -1.2 angstroms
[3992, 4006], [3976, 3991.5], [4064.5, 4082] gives -1.3 angstroms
